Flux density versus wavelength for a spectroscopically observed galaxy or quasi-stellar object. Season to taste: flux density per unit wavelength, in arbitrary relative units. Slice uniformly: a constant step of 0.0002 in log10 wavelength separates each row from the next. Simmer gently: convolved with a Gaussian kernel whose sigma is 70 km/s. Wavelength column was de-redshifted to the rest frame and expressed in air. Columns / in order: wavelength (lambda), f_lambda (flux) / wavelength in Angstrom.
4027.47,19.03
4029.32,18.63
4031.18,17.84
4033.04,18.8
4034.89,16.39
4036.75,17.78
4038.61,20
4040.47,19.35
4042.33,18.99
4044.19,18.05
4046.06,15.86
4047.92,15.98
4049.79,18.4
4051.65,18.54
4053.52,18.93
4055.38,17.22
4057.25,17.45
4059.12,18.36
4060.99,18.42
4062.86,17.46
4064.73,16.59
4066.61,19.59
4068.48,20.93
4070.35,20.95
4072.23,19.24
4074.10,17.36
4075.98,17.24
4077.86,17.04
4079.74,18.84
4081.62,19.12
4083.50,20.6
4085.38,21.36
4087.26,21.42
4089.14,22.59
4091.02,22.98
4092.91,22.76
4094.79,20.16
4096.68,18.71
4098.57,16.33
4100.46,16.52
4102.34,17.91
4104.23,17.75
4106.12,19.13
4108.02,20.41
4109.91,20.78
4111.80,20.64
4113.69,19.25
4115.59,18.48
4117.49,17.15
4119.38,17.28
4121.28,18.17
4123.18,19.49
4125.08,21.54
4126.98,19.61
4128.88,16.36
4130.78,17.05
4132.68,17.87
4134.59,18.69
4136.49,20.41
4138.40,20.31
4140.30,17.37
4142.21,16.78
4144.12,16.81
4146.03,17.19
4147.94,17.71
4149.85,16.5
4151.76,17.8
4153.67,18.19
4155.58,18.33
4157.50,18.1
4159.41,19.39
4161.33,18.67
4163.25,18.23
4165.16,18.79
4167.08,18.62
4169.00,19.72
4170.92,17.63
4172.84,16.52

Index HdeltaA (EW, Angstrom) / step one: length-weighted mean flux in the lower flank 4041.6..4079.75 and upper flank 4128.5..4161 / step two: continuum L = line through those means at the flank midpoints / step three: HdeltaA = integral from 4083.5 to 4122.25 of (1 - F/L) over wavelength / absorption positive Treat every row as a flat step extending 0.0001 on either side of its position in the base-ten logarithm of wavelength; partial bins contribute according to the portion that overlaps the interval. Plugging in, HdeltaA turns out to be -3.12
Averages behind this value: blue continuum 18.1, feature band 19.5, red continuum 18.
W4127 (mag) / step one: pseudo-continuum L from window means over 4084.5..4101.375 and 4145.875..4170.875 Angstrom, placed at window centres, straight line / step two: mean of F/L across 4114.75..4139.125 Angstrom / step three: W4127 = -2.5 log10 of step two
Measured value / 0.04 mag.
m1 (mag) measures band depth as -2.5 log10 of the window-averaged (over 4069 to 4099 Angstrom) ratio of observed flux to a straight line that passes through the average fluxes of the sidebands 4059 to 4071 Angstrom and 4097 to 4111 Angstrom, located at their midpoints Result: -0.07 mag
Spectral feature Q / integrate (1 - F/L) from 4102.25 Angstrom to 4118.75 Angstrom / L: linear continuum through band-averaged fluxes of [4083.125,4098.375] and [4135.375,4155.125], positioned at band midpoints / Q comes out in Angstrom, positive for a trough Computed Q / 0.7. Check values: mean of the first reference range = 21.1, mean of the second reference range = 17.9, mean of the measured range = 19.1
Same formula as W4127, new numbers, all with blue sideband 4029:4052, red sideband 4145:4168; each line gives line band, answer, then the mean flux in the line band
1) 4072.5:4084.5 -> -0.022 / 18.4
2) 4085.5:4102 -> -0.119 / 20.2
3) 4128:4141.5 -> -0.010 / 18.3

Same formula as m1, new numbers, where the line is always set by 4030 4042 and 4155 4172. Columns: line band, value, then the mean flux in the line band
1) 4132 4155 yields 0.035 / 18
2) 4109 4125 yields -0.030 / 19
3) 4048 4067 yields 0.029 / 18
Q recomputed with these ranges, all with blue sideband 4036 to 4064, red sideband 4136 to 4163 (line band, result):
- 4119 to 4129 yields -0.5 Angstrom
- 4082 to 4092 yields -2.0 Angstrom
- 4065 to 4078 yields -0.6 Angstrom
